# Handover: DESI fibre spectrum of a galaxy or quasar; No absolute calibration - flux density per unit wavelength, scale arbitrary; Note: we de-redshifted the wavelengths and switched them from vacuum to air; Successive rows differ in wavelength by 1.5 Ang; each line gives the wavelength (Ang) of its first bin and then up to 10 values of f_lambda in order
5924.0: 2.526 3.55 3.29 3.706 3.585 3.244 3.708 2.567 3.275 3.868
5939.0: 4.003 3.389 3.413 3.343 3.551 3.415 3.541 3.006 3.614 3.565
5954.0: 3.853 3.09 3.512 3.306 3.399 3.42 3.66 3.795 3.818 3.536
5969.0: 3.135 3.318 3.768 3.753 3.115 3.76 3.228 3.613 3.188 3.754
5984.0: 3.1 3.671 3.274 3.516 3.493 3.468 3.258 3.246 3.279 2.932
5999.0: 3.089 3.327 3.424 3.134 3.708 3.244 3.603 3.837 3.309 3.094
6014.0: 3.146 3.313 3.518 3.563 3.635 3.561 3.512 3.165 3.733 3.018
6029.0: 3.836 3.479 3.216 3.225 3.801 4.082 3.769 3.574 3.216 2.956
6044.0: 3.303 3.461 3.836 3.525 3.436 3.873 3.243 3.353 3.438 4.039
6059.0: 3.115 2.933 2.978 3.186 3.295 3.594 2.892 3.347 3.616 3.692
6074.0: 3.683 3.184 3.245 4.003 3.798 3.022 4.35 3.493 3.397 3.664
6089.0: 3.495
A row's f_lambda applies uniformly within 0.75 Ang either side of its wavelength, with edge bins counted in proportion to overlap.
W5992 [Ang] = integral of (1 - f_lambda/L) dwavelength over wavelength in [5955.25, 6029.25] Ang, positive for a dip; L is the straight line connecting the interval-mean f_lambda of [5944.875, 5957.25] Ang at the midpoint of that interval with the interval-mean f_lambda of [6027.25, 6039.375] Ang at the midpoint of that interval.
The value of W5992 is 1.9 Ang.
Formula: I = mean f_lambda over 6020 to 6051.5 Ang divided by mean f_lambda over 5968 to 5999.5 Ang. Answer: 1.0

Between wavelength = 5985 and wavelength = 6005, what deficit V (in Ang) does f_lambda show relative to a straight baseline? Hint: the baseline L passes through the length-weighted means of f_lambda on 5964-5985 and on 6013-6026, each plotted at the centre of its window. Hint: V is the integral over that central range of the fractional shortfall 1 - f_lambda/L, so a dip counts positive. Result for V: 0.8 Ang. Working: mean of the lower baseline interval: 3.49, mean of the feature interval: 3.33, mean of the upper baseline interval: 3.44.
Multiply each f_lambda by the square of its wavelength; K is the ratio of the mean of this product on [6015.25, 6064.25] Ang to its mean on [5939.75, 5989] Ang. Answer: 1.02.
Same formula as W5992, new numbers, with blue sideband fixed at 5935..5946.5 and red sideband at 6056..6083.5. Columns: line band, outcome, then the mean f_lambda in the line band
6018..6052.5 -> -0.5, 3.51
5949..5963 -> 0.3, 3.44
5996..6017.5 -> 0.9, 3.33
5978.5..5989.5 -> 0.2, 3.44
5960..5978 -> -0.2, 3.53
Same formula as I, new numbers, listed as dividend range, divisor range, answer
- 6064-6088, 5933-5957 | 1.02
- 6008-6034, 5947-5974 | 0.98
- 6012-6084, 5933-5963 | 1.00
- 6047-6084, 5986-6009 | 1.04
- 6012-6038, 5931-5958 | 1.01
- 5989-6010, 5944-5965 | 0.97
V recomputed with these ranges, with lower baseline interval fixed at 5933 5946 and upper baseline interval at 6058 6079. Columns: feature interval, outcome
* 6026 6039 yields -0.8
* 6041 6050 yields -0.1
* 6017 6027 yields -0.4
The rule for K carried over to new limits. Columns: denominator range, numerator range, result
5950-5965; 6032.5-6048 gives 1.03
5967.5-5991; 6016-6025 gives 1.03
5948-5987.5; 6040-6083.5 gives 1.02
